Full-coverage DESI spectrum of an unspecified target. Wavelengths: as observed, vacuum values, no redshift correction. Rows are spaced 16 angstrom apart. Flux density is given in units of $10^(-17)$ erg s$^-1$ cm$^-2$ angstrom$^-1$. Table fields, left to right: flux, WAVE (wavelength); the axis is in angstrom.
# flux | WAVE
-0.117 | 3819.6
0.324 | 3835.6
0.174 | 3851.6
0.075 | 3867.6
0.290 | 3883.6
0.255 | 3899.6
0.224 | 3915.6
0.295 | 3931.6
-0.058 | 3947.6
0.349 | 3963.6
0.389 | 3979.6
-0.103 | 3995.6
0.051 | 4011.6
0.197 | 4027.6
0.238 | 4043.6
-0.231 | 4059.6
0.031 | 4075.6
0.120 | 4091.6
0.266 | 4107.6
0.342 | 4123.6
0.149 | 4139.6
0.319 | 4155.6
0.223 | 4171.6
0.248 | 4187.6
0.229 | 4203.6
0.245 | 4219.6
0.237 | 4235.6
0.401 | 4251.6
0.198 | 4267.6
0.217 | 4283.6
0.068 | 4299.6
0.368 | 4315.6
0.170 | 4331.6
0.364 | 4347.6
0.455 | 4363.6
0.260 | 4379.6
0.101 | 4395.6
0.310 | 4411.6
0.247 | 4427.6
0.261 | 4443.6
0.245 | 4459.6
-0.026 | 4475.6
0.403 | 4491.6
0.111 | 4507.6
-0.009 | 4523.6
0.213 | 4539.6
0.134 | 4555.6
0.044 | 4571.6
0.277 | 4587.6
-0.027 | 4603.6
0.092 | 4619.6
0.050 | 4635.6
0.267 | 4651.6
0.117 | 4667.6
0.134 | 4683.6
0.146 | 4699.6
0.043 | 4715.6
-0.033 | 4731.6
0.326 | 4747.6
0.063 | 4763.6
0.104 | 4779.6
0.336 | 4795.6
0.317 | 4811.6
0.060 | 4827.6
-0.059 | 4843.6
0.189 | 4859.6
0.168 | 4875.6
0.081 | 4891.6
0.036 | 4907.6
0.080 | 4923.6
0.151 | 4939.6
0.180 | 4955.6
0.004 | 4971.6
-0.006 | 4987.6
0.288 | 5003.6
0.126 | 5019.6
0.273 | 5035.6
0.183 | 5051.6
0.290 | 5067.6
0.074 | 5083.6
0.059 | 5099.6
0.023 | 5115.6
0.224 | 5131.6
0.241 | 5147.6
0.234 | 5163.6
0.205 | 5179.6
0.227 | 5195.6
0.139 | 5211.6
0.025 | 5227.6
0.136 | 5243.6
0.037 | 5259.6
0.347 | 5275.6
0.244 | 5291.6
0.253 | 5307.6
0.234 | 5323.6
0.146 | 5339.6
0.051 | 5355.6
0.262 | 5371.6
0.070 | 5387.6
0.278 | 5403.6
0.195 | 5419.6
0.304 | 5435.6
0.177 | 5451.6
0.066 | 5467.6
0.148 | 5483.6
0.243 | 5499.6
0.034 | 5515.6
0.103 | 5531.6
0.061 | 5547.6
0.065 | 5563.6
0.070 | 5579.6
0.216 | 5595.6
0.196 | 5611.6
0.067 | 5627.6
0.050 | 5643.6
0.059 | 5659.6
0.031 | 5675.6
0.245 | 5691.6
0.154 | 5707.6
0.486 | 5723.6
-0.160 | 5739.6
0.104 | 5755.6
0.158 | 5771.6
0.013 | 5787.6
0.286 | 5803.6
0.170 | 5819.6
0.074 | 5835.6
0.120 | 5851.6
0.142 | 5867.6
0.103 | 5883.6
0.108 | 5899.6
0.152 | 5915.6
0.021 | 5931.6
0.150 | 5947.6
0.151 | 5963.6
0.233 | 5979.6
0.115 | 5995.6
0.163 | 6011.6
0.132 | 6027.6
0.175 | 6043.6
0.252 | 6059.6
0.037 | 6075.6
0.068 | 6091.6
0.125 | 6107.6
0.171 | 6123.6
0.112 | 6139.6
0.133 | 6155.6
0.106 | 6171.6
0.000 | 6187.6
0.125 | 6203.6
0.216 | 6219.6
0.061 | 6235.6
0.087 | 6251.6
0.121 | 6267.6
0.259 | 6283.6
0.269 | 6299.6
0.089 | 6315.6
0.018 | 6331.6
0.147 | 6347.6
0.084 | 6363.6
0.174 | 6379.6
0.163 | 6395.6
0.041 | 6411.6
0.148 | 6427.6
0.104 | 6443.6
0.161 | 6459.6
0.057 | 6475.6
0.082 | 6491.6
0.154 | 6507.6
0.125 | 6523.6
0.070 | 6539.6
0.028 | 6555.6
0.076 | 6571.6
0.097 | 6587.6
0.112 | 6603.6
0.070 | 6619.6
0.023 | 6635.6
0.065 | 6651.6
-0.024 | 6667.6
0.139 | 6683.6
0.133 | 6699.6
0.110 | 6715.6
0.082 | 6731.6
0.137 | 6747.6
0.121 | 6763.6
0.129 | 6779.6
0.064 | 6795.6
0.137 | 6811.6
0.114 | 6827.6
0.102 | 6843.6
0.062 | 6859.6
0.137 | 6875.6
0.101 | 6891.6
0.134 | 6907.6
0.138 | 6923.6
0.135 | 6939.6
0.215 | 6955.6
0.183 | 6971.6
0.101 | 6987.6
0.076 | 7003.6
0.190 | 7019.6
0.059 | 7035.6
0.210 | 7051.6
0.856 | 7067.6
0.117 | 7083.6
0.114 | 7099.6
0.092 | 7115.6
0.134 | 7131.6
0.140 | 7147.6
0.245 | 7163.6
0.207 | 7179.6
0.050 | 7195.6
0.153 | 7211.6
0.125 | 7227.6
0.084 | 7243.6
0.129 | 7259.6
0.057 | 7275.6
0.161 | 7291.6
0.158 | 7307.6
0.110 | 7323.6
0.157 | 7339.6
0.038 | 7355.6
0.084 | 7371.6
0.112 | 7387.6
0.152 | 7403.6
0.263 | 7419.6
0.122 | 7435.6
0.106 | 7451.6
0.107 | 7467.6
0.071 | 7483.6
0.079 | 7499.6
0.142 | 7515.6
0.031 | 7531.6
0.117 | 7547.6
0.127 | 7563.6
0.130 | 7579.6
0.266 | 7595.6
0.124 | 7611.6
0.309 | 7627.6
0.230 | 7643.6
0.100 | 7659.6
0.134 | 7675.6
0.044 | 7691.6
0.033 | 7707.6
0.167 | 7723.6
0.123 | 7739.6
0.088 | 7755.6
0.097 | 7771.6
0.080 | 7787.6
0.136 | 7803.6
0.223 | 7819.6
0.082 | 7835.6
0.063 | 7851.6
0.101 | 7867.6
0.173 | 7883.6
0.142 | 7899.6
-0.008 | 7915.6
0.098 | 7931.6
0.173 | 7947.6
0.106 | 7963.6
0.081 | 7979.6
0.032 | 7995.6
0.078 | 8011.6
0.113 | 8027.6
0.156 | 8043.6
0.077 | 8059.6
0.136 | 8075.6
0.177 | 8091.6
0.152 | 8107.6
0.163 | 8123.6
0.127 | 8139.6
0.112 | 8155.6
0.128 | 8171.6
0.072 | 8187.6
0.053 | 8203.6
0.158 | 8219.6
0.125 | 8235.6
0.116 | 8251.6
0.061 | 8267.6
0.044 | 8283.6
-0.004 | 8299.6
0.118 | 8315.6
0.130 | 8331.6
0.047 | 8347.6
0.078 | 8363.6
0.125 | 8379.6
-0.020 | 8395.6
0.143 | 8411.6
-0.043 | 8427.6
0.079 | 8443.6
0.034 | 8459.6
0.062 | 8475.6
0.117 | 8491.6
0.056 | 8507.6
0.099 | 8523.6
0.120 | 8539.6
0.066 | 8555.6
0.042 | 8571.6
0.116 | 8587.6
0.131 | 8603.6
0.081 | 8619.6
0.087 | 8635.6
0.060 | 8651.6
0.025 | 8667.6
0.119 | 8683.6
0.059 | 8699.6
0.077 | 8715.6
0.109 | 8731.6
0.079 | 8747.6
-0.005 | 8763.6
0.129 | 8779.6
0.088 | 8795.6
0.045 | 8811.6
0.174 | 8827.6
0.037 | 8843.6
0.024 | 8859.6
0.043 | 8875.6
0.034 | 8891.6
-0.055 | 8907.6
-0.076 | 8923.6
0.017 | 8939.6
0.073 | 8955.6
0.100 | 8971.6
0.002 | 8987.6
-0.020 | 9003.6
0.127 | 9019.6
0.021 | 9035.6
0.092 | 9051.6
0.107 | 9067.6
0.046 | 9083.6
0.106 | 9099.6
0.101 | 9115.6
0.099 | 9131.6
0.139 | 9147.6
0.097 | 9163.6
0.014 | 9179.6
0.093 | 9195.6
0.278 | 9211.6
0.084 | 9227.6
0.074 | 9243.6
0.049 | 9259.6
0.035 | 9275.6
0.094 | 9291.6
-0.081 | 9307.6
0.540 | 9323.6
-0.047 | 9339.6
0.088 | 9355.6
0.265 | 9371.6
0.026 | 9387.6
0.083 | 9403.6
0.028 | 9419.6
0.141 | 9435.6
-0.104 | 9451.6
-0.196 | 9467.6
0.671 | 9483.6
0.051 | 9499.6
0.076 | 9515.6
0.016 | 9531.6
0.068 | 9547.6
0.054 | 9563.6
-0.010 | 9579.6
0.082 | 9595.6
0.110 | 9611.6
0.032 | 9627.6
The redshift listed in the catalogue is 0.89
